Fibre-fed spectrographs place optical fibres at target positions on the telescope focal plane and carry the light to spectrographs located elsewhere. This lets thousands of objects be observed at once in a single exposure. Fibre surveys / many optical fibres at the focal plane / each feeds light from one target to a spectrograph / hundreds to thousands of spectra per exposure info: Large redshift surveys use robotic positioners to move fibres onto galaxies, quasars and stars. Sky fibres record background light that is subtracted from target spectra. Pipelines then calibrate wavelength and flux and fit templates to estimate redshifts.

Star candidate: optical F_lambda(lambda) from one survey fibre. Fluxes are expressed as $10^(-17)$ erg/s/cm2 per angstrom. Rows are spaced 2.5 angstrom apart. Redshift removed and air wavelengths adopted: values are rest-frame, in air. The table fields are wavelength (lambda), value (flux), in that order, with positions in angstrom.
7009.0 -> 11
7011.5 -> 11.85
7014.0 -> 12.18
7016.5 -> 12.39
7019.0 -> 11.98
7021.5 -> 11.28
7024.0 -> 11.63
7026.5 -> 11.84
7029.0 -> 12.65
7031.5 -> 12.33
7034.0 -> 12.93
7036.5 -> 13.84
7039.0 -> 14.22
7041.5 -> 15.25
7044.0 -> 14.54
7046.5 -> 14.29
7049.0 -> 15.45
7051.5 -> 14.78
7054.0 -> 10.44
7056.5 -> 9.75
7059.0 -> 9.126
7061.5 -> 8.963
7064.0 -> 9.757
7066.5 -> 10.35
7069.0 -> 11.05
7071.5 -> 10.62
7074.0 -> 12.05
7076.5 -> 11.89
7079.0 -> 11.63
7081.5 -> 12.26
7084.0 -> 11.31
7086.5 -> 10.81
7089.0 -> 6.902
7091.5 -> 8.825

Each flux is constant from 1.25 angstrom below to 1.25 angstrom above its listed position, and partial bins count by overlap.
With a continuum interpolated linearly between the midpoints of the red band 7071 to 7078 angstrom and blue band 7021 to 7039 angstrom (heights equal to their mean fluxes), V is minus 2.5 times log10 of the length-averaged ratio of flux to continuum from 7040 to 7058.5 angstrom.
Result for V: -0.10 mag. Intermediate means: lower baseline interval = 12.5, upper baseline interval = 11.6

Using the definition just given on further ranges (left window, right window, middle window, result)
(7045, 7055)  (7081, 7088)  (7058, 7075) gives 0.22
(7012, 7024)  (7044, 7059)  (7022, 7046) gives -0.08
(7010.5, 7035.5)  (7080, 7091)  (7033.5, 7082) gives -0.10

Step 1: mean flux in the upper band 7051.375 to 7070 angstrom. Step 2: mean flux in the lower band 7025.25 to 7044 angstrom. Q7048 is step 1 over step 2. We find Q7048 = 0.77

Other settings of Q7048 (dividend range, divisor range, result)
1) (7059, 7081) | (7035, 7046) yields 0.75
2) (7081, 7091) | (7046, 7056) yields 0.75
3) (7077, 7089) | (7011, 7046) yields 0.86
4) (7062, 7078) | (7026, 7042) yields 0.82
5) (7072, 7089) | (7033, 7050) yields 0.78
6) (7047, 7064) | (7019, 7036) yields 0.94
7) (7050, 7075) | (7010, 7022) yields 0.90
